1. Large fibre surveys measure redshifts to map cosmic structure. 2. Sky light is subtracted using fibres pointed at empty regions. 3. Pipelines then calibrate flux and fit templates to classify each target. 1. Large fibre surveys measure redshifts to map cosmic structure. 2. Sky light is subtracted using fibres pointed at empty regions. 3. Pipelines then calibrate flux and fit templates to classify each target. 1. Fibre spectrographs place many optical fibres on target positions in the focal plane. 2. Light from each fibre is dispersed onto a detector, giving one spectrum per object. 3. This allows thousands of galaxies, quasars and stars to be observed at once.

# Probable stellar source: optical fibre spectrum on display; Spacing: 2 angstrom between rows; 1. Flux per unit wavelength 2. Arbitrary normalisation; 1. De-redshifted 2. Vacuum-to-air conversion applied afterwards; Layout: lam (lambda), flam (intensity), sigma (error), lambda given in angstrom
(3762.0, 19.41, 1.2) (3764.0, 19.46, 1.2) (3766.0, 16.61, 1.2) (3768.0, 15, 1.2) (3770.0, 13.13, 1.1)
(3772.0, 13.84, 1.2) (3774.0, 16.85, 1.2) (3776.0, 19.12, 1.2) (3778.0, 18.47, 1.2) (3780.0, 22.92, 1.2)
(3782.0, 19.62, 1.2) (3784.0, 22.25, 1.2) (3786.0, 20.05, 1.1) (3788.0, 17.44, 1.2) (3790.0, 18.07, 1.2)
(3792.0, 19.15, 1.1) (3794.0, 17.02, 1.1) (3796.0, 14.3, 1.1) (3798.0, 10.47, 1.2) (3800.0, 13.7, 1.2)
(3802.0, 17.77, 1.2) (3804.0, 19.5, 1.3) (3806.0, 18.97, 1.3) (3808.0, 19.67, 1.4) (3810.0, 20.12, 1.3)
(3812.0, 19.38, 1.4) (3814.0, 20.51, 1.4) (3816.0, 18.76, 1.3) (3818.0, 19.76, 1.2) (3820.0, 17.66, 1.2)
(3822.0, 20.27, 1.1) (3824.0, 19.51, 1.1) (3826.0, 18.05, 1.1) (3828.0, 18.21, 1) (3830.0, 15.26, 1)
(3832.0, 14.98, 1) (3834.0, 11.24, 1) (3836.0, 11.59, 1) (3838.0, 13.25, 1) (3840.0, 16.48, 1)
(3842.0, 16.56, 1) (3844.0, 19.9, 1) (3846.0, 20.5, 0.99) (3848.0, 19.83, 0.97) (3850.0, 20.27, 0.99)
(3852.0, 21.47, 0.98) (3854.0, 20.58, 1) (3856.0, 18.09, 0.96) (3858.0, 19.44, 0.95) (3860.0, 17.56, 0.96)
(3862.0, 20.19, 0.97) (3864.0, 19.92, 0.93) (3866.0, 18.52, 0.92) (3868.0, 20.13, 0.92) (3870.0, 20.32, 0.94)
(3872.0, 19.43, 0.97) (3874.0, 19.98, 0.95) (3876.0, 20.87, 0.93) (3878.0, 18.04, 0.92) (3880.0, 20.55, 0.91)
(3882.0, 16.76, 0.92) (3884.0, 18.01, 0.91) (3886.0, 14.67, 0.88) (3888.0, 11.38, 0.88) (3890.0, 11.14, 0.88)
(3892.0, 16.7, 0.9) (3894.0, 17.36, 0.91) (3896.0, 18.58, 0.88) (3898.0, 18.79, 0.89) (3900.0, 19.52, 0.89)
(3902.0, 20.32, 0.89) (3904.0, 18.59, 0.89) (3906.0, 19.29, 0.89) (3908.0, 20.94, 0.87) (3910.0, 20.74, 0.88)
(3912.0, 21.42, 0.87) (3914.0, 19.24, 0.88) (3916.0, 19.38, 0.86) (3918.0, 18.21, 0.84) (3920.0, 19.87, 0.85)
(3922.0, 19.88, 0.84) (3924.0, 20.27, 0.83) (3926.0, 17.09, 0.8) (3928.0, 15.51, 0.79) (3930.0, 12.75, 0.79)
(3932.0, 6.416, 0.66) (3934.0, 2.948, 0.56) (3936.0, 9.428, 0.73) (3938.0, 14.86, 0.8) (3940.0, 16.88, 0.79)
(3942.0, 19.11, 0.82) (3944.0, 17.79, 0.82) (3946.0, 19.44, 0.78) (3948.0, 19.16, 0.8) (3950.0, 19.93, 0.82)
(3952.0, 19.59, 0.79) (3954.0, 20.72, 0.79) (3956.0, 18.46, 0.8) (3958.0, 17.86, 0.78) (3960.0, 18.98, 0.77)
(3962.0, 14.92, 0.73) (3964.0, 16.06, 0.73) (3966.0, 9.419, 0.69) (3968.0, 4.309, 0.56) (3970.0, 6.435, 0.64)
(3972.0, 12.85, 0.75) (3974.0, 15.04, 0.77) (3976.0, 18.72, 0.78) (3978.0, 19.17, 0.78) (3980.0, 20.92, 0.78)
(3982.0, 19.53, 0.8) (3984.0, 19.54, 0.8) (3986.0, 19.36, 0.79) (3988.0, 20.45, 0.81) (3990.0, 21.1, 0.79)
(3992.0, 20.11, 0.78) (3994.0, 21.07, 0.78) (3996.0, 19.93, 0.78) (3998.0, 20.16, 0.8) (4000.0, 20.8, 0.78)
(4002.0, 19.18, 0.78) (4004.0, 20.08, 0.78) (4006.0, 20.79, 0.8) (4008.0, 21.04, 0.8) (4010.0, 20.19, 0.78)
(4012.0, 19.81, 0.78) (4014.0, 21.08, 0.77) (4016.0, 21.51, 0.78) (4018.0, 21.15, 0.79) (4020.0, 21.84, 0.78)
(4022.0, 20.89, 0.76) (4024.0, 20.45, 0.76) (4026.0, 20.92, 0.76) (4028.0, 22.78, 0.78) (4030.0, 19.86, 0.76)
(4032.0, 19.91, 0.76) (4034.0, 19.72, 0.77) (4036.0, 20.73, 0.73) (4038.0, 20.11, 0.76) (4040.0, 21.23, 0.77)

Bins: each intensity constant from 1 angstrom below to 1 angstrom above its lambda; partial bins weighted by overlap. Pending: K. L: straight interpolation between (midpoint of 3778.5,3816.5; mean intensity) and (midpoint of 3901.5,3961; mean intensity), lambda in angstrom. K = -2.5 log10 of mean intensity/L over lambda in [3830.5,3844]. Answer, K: 0.24 mag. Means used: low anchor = 18.4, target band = 14.5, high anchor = 17.5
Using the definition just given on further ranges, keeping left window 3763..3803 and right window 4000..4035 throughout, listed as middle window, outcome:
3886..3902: 0.16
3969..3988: 0.18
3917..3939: 0.33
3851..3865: -0.07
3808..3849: 0.02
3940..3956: 0.03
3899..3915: -0.05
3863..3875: -0.07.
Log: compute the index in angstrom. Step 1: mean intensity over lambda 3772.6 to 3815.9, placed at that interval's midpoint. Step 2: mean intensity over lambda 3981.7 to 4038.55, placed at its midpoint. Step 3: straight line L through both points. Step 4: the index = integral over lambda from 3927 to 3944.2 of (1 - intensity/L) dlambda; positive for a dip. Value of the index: 6.2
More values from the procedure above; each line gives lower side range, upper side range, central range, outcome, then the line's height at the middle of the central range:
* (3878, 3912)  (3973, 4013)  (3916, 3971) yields 9.68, 18.8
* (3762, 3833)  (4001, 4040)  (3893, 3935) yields 3.98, 19.3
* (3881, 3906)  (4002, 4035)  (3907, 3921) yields -1.95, 17.5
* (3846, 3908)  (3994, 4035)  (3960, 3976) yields 6.18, 19.9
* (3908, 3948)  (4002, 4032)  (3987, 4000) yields -0.54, 19.7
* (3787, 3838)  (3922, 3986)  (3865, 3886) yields -3.18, 16.5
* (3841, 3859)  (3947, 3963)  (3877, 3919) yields 2.45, 19.2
